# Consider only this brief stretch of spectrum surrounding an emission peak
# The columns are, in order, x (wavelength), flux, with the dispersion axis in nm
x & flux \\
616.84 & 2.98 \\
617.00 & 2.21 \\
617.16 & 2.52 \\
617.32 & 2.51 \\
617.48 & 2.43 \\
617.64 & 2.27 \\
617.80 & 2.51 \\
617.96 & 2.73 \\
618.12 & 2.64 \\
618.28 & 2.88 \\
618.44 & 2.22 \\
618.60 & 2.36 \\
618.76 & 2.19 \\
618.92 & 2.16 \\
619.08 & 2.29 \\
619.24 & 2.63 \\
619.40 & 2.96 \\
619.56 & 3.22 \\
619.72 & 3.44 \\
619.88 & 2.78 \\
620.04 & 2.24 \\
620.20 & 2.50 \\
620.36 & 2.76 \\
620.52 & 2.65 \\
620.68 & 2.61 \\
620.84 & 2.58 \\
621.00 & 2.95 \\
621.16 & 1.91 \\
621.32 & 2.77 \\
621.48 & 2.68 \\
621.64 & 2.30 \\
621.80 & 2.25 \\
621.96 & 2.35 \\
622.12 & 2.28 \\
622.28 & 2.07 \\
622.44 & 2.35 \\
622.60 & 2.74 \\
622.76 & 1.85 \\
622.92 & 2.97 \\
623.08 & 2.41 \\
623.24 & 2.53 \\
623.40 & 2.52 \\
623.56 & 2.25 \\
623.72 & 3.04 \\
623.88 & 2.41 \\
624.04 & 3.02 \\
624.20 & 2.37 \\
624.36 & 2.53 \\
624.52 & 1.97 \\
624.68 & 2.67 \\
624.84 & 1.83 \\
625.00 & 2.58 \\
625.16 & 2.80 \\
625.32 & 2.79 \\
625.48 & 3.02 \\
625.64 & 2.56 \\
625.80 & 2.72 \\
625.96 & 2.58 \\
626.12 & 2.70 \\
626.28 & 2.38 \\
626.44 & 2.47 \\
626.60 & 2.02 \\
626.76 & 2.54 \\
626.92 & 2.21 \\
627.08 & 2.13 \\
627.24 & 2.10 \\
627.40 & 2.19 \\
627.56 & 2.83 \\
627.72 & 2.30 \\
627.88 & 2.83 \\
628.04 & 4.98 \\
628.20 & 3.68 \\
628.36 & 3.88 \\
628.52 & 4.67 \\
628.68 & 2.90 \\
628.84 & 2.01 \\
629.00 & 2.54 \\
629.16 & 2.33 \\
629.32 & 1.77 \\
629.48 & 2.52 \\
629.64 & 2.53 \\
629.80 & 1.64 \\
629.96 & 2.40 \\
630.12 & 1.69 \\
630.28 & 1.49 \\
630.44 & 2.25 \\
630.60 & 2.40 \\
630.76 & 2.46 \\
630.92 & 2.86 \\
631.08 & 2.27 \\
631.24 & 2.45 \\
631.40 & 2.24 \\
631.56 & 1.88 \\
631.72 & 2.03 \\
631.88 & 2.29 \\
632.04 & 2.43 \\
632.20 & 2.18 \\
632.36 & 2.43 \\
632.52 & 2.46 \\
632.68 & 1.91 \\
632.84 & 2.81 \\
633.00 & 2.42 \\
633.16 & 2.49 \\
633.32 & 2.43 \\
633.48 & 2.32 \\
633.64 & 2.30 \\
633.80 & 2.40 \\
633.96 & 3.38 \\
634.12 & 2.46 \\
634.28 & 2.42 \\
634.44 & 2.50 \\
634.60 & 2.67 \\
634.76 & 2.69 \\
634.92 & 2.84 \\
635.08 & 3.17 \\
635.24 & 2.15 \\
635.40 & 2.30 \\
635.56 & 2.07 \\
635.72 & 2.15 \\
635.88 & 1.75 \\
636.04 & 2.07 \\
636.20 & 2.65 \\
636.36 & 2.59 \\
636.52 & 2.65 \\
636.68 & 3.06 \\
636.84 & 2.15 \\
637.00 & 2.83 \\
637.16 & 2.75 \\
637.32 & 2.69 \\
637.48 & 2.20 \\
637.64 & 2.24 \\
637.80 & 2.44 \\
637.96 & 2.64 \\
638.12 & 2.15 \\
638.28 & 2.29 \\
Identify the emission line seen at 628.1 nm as H-beta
